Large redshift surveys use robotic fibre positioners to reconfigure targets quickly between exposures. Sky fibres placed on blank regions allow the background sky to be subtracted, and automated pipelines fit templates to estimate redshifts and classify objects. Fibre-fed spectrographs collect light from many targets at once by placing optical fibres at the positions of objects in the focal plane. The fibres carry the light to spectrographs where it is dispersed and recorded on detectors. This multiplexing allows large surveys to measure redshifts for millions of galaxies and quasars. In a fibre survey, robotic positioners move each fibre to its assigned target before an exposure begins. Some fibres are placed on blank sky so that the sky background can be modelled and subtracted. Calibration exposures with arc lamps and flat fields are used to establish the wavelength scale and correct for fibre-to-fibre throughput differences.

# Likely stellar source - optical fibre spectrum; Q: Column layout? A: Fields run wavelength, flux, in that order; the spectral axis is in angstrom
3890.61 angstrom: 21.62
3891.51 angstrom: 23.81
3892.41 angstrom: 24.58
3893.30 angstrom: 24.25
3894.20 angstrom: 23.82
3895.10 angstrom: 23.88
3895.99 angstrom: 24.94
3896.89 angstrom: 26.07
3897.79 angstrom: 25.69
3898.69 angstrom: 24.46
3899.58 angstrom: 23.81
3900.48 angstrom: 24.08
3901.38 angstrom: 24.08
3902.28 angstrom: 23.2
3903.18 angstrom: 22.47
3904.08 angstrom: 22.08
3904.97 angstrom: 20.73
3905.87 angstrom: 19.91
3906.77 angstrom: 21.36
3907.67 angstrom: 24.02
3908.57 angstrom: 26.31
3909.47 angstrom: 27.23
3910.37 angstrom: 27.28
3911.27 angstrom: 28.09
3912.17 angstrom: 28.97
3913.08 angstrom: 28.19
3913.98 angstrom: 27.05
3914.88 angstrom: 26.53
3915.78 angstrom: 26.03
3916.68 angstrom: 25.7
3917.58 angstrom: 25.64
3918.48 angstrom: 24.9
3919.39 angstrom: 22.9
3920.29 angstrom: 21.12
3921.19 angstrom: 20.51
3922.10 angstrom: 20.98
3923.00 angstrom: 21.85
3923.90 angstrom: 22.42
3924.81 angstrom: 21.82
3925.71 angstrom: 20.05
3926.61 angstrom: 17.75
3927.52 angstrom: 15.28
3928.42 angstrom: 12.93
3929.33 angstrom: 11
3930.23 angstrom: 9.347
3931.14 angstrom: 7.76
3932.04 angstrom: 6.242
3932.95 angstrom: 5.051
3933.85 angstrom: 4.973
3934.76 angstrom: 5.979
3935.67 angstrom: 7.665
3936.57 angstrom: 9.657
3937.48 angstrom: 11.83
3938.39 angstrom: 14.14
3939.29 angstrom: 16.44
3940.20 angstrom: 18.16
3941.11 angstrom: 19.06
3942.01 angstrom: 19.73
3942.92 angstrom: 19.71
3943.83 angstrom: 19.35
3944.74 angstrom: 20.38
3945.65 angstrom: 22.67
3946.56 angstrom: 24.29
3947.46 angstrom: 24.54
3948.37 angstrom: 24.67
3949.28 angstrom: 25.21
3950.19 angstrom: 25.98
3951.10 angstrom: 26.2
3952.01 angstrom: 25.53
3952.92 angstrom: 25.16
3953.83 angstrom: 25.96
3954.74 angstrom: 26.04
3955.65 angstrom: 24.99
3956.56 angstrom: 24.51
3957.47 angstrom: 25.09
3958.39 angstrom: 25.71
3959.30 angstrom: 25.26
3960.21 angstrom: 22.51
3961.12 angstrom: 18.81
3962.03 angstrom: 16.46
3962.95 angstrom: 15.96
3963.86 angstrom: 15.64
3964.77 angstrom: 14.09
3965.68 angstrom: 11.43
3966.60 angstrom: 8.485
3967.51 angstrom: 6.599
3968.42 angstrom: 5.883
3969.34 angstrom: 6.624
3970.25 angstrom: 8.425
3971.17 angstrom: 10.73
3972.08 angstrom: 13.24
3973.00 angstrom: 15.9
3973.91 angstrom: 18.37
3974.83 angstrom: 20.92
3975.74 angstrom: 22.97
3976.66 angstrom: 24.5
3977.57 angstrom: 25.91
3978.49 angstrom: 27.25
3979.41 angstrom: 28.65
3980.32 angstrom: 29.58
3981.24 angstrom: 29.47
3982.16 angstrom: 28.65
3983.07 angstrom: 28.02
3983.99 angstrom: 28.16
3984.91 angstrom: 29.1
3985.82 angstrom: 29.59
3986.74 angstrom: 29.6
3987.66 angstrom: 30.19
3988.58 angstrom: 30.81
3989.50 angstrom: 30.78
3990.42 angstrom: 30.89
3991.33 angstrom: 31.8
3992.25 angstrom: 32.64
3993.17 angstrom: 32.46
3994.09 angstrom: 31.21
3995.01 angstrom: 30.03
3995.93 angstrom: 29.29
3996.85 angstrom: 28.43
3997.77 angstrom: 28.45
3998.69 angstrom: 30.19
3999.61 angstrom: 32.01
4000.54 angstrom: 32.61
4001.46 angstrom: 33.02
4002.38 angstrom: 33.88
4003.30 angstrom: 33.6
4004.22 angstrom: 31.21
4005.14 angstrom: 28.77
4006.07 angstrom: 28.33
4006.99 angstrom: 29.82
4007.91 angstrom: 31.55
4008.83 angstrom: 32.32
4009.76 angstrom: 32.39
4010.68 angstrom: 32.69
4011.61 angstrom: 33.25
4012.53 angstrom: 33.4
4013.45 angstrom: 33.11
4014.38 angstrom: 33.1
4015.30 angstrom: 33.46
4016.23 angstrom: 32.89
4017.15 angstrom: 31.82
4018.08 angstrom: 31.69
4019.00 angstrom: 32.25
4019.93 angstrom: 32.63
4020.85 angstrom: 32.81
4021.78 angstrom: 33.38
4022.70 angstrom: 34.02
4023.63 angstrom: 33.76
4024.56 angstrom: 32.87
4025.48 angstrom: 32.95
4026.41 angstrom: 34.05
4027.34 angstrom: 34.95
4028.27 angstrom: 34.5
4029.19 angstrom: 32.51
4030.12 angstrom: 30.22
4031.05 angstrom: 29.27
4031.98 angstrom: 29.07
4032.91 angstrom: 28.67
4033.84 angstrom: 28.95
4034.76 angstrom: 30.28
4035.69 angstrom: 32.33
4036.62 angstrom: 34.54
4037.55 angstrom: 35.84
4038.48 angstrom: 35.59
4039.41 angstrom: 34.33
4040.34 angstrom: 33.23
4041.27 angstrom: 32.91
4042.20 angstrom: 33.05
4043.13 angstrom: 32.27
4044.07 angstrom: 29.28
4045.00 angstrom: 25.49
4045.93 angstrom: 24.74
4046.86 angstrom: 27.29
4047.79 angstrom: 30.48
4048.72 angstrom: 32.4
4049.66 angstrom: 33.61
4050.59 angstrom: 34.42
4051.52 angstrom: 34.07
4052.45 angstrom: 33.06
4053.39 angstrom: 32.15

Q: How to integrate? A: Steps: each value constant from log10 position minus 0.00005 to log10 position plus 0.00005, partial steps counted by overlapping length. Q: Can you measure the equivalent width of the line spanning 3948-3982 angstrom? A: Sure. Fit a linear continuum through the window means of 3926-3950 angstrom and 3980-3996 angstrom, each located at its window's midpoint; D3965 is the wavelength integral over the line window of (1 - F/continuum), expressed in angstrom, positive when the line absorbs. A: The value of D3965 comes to 3.6 angstrom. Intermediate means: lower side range 15.3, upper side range 30.2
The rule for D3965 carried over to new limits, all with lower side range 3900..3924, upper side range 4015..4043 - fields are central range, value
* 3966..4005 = 5.6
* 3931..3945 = 7.1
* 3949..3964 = 2.2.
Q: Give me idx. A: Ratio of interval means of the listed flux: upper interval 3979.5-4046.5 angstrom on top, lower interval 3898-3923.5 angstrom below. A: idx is 1.3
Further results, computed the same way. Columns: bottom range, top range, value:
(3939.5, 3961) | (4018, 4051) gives 1.37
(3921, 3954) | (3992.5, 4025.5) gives 1.83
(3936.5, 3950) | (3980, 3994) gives 1.53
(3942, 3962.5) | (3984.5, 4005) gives 1.32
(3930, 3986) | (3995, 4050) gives 1.67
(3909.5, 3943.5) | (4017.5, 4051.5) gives 1.75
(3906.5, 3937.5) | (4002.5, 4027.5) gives 1.70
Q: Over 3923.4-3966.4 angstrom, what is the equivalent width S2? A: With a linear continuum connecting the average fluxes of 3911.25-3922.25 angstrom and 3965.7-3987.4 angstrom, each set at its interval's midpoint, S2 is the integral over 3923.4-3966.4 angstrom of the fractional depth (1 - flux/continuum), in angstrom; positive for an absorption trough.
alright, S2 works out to 8.9 angstrom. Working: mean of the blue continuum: 25.1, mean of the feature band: 18.1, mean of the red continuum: 20.6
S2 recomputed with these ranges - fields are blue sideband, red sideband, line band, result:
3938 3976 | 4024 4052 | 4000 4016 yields -3.0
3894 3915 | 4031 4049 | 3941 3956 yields 1.8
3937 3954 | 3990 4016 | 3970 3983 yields 2.4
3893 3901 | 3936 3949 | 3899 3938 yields 4.5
